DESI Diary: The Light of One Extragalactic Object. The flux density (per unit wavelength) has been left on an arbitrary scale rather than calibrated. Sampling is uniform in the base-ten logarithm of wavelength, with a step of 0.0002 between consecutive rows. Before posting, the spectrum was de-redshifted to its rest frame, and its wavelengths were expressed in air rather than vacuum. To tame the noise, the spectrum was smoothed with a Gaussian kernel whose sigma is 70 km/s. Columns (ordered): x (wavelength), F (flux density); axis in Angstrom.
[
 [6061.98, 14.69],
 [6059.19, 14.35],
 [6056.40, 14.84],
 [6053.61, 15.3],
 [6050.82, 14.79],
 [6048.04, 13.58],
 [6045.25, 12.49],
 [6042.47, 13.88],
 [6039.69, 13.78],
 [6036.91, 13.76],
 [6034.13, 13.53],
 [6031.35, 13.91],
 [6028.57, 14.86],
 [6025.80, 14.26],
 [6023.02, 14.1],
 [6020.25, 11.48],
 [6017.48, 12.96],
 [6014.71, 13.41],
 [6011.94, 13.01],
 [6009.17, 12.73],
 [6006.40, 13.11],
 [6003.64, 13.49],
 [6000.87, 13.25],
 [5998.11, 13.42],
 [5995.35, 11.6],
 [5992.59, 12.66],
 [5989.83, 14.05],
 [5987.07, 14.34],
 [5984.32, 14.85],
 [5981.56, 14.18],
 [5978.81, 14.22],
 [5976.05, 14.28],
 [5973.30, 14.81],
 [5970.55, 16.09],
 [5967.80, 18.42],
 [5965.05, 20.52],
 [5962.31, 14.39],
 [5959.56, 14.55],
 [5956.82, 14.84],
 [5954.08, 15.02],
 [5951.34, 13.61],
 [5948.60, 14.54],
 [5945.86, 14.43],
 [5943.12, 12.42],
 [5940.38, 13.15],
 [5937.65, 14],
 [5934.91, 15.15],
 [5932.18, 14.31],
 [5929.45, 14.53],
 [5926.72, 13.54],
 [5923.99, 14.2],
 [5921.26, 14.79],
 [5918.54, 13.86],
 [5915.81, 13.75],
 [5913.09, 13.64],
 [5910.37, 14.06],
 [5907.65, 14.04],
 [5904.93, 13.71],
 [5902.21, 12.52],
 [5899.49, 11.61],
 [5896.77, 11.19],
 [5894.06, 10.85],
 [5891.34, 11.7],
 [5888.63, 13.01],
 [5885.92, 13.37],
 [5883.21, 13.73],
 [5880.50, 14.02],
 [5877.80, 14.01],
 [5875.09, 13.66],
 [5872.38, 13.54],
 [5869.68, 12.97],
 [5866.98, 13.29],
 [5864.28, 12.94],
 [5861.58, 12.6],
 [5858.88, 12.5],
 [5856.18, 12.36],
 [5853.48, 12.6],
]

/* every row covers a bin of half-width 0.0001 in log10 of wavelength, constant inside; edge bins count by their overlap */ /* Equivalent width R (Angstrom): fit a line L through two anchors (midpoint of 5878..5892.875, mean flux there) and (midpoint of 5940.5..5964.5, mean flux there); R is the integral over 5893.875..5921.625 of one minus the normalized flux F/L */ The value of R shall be 1.0 Angstrom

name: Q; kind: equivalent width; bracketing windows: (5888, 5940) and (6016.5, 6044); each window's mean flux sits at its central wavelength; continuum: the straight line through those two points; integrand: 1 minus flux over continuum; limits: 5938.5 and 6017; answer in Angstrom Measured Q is -4.1 Angstrom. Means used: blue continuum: 13.4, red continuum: 13.7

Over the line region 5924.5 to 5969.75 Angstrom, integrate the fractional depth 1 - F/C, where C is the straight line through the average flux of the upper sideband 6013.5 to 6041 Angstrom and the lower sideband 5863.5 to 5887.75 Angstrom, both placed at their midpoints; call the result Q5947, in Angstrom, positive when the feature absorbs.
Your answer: -4.3 Angstrom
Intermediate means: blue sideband 13.5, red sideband 13.6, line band 14.8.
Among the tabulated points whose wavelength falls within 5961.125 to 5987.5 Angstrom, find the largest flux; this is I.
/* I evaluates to 20.52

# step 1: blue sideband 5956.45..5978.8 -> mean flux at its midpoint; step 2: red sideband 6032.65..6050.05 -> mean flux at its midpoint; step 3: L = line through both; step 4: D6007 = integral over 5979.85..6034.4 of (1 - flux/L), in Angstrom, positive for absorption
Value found 4.4 Angstrom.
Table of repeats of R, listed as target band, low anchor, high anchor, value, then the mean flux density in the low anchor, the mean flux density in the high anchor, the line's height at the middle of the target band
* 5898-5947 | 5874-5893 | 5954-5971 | 3.5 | 13.3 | 16.4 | 14.8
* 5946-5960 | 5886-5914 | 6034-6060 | -1.4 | 12.7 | 14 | 13.2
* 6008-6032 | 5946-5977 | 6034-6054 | 1.5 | 15.5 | 13.8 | 14.3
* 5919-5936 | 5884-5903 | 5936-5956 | -1.4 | 12.1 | 13.9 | 13.3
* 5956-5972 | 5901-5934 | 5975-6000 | -3.2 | 13.9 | 13.7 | 13.8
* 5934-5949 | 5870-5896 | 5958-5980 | 1.1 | 13.1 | 15.9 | 15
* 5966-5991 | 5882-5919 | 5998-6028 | -3.8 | 12.9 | 13.2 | 13.1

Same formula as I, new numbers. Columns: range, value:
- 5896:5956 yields 15.15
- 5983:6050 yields 14.86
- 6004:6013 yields 13.11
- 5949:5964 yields 15.02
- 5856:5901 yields 14.02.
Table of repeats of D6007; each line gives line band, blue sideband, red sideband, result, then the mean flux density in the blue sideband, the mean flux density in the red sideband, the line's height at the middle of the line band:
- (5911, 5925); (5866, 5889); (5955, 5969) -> 0.85 Angstrom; 13.5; 16.5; 14.9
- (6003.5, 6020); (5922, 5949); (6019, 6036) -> 0.94 Angstrom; 14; 13.7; 13.8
